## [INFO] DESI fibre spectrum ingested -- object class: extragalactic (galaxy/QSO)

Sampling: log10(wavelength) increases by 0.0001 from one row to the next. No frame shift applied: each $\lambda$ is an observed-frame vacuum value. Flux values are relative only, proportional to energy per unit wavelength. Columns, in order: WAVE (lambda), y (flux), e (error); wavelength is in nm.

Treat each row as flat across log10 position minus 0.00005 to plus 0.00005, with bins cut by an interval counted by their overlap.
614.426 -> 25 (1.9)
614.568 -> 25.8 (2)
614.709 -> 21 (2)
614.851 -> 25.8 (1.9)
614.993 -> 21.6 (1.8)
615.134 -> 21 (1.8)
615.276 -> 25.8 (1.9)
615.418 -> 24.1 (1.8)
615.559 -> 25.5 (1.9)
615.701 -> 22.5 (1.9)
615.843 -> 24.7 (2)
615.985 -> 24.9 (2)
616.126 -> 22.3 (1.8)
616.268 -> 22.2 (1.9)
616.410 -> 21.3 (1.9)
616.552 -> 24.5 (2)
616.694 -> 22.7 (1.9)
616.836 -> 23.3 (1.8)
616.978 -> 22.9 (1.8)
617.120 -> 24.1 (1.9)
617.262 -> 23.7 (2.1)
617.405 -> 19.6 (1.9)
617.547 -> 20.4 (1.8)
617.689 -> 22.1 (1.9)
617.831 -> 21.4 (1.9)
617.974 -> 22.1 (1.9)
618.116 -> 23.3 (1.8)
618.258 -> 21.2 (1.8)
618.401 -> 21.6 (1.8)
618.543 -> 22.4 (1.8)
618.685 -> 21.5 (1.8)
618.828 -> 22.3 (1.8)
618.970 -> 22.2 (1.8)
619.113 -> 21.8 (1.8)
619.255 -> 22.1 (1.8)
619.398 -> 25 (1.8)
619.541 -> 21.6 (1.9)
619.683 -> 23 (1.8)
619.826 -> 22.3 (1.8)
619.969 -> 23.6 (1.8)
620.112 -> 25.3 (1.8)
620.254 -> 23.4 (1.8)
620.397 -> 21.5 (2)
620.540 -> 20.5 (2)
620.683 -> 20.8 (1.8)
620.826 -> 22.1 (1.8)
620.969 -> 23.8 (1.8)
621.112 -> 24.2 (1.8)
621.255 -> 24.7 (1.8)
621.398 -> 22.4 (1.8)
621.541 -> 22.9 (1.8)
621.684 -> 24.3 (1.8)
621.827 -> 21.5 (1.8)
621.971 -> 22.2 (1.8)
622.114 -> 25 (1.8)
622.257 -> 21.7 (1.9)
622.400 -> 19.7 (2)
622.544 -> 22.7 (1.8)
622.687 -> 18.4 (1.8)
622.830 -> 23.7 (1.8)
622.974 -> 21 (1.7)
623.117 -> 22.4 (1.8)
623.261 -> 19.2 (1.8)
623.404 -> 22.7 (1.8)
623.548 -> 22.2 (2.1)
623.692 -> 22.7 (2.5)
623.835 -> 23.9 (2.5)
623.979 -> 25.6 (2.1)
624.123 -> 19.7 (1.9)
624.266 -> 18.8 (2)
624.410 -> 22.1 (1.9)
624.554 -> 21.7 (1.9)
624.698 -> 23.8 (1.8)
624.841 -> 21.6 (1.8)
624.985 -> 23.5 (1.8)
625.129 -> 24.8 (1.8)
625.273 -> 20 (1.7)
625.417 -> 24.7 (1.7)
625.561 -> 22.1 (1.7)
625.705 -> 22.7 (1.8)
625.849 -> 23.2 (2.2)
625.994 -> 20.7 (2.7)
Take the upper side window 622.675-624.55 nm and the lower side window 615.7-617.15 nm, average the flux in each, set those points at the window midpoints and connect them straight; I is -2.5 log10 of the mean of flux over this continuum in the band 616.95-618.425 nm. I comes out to 0.05 mag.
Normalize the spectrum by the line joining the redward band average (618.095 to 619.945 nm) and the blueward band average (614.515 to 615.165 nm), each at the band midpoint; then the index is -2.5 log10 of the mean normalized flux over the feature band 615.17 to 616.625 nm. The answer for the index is -0.04 mag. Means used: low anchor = 23.1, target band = 23.7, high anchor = 22.3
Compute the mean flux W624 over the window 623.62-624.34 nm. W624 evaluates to 22.1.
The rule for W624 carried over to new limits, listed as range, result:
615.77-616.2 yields 24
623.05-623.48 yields 21.4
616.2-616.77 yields 22.7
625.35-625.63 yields 23.4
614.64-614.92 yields 23.4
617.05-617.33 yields 23.9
